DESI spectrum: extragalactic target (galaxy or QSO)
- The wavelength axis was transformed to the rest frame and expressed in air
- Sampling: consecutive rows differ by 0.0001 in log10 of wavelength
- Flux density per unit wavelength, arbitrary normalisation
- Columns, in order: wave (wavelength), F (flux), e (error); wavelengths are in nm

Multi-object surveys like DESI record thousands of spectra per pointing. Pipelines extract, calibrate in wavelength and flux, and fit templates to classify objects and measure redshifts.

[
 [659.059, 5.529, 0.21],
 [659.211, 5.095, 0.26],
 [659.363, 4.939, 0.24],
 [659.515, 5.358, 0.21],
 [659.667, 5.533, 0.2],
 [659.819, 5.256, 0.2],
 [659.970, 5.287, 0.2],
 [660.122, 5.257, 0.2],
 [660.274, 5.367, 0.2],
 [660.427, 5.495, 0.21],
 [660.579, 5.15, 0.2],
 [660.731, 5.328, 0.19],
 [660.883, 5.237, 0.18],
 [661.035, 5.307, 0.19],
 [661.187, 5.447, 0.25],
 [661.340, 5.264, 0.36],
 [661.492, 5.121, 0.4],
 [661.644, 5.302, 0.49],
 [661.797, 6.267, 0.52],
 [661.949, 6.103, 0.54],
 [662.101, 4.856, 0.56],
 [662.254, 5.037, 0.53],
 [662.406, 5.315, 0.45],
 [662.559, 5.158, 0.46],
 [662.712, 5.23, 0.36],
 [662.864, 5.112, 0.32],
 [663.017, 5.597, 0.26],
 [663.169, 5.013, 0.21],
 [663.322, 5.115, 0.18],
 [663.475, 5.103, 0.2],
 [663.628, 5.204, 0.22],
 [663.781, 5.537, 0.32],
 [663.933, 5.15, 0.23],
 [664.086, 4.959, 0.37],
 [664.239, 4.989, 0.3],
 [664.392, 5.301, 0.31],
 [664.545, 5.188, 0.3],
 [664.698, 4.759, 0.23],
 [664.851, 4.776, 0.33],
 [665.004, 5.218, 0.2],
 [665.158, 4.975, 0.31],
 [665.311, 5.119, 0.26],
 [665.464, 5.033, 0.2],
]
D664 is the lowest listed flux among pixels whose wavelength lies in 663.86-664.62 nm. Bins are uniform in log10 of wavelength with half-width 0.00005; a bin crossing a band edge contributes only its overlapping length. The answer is 4.959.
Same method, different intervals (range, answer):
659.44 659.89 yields 5.256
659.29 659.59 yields 4.939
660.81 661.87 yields 5.121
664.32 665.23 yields 4.759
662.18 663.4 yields 5.013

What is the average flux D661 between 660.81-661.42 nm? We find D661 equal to 5.31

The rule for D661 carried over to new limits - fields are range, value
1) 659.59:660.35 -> 5.35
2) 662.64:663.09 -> 5.31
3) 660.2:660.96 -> 5.31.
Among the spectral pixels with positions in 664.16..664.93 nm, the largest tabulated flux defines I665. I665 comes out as 5.301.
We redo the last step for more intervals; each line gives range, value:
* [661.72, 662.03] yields 6.267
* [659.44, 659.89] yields 5.533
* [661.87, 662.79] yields 6.103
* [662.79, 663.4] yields 5.597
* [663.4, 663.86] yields 5.537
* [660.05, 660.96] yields 5.495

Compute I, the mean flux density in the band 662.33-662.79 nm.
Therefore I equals 5.23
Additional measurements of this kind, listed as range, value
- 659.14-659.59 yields 5.13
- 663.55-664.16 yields 5.22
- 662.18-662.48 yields 5.18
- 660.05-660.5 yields 5.36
